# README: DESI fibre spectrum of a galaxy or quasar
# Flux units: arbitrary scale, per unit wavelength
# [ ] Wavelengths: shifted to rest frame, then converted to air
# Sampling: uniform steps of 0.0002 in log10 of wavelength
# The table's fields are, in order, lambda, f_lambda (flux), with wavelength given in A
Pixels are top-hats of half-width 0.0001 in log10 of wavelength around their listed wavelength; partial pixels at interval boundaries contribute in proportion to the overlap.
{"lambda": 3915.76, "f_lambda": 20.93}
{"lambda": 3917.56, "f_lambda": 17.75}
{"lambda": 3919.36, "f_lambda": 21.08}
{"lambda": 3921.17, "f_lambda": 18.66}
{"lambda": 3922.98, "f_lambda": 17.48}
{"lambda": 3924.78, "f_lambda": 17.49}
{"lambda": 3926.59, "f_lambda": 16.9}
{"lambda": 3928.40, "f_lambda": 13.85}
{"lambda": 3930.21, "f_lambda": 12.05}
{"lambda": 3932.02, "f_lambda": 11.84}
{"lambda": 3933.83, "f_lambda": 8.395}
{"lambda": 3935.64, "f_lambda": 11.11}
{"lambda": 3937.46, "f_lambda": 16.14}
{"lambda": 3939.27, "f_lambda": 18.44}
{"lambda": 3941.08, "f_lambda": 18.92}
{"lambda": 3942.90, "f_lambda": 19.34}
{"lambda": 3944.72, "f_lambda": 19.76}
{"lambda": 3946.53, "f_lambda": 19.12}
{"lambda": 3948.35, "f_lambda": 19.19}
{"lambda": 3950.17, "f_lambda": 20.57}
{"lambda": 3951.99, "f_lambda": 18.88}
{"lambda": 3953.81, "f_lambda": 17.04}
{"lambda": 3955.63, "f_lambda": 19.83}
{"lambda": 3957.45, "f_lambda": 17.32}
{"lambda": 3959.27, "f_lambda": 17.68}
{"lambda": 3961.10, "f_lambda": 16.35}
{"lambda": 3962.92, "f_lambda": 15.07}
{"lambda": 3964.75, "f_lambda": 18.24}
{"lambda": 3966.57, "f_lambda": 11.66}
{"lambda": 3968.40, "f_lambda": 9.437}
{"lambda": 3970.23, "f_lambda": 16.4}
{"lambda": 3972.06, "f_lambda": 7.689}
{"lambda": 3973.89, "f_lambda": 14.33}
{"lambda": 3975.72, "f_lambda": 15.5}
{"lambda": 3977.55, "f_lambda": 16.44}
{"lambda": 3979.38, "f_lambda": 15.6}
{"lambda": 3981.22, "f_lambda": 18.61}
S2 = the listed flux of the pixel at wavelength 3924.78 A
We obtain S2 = 17.49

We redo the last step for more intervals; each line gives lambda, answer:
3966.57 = 11.66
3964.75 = 18.24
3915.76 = 20.93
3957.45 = 17.32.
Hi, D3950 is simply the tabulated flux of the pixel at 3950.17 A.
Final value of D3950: 20.57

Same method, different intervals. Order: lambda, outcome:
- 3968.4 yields 9.437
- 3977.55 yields 16.44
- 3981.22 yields 18.61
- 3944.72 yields 19.76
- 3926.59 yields 16.9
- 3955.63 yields 19.83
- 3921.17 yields 18.66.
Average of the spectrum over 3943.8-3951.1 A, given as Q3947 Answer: 19.7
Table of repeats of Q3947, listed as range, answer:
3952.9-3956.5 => 18.4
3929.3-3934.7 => 10.8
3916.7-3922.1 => 19.2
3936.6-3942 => 17.9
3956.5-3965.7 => 16.9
